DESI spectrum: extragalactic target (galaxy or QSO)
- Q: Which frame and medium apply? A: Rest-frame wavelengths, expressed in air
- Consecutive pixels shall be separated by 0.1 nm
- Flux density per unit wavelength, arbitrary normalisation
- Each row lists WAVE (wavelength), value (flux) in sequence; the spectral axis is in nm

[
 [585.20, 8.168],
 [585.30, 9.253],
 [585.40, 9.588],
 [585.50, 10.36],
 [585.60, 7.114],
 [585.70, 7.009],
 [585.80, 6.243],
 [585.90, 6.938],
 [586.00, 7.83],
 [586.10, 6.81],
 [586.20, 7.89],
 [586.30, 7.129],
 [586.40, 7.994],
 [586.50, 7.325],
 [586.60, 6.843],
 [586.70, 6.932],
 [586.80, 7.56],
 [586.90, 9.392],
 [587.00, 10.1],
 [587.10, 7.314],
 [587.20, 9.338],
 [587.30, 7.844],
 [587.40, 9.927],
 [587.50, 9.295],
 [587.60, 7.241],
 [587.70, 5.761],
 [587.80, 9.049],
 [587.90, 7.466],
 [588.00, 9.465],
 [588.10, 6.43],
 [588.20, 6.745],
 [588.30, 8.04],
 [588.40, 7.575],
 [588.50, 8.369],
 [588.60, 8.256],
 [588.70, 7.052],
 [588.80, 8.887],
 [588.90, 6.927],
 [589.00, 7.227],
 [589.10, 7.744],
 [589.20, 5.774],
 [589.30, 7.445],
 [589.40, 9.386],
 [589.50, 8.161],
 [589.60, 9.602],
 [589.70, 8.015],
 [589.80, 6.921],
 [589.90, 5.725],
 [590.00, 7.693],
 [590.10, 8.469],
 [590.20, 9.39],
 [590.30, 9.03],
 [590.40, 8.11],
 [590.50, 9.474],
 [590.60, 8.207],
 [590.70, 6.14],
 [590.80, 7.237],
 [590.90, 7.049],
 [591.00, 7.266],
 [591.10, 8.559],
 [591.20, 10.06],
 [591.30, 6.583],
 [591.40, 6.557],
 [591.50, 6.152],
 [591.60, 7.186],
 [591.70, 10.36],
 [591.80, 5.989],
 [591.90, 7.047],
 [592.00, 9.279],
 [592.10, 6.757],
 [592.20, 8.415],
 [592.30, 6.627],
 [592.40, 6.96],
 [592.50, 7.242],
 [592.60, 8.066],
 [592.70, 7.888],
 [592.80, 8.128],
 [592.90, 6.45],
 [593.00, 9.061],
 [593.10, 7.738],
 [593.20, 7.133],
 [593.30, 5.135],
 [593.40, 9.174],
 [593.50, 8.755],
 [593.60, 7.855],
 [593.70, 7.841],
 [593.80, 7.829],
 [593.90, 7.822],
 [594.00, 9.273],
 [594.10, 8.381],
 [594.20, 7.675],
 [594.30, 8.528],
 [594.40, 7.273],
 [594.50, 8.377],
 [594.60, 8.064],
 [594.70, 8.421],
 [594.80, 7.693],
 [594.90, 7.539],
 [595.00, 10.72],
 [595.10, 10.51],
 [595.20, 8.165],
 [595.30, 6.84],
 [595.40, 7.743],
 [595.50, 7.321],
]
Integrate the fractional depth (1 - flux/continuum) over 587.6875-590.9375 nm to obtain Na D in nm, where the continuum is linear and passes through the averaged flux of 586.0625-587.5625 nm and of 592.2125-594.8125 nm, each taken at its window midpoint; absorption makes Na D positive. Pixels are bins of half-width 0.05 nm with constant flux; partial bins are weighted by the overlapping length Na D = 0.08 nm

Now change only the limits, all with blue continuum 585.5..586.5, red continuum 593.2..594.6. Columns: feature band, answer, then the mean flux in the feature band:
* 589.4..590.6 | -0.09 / 8.28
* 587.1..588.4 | -0.09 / 8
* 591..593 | 0.05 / 7.62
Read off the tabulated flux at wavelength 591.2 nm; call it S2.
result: 10.06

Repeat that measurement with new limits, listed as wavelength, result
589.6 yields 9.602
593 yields 9.061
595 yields 10.72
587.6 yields 7.241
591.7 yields 10.36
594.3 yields 8.528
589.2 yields 5.774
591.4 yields 6.557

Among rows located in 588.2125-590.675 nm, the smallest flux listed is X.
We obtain 5.725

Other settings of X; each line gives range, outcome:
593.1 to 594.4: 5.135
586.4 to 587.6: 6.843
